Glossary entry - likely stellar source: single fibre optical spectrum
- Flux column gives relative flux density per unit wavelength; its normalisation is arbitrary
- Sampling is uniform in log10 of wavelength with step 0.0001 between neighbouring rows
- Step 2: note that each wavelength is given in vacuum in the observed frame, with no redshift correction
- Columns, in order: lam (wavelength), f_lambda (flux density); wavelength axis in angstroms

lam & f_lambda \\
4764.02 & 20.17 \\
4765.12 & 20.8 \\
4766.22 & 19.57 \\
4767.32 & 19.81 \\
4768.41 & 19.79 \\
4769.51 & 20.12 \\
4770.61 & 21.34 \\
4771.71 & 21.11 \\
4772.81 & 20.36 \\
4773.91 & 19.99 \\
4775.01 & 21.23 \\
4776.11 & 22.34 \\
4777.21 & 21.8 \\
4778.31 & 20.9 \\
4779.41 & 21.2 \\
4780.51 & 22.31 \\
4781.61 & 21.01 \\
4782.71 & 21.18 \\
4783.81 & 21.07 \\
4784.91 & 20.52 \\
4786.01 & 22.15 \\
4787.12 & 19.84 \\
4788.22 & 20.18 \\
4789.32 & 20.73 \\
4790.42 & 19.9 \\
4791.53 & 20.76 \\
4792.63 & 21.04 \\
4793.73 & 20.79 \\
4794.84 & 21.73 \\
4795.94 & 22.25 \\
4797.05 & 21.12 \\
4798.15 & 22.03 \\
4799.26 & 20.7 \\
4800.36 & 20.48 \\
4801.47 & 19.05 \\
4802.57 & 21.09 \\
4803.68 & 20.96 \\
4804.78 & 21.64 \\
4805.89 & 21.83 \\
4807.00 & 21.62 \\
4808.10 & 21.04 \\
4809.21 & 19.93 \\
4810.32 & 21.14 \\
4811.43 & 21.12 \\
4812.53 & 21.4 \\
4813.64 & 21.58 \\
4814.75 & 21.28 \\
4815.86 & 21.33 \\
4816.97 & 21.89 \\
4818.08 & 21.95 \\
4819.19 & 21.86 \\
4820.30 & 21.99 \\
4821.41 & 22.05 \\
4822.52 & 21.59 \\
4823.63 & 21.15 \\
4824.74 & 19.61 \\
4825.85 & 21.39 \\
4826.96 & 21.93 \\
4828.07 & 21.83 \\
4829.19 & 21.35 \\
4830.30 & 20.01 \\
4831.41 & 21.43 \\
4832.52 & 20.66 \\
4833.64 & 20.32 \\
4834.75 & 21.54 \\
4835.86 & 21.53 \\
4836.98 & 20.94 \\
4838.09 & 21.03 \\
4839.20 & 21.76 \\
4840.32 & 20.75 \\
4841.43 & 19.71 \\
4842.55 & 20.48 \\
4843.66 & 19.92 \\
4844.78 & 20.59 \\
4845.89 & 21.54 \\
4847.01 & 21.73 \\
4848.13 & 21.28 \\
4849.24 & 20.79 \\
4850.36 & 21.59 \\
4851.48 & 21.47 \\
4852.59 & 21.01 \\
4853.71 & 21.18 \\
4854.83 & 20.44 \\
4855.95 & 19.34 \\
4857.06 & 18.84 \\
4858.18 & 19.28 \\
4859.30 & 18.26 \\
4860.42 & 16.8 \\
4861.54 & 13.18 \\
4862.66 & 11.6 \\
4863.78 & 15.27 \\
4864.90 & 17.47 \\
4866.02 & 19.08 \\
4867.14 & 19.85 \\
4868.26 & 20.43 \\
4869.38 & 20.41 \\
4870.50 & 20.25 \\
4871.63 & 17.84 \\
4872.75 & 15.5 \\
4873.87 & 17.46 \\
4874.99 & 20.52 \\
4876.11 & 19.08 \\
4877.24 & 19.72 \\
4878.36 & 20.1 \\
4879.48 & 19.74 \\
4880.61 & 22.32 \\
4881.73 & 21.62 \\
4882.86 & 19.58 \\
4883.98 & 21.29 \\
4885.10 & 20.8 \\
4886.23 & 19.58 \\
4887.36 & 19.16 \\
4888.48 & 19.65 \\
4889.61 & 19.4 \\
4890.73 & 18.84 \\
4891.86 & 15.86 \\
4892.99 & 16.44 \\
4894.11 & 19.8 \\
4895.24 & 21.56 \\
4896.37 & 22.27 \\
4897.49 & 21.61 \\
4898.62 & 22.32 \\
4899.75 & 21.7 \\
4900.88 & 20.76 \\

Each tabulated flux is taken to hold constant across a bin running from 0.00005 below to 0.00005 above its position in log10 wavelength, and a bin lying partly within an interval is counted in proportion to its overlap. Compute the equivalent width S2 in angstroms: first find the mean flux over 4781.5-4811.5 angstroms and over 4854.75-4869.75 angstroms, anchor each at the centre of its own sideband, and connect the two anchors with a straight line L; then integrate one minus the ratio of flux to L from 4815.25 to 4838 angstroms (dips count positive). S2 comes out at -2.1 angstroms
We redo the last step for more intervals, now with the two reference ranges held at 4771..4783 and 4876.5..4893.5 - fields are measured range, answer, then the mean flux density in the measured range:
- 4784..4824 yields -0.67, 21.2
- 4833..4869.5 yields 0.81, 19.7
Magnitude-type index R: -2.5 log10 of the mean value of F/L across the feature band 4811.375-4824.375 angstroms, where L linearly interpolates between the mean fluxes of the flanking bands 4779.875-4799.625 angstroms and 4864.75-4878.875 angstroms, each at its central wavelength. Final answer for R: -0.06 mag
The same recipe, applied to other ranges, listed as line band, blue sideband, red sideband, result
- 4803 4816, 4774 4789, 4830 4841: -0.007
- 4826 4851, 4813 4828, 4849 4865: -0.057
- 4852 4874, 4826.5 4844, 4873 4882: 0.116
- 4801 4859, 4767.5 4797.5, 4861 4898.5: -0.051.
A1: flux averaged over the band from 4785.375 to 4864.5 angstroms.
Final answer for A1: 20.6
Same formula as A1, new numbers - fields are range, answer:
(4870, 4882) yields 19.4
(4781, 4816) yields 21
